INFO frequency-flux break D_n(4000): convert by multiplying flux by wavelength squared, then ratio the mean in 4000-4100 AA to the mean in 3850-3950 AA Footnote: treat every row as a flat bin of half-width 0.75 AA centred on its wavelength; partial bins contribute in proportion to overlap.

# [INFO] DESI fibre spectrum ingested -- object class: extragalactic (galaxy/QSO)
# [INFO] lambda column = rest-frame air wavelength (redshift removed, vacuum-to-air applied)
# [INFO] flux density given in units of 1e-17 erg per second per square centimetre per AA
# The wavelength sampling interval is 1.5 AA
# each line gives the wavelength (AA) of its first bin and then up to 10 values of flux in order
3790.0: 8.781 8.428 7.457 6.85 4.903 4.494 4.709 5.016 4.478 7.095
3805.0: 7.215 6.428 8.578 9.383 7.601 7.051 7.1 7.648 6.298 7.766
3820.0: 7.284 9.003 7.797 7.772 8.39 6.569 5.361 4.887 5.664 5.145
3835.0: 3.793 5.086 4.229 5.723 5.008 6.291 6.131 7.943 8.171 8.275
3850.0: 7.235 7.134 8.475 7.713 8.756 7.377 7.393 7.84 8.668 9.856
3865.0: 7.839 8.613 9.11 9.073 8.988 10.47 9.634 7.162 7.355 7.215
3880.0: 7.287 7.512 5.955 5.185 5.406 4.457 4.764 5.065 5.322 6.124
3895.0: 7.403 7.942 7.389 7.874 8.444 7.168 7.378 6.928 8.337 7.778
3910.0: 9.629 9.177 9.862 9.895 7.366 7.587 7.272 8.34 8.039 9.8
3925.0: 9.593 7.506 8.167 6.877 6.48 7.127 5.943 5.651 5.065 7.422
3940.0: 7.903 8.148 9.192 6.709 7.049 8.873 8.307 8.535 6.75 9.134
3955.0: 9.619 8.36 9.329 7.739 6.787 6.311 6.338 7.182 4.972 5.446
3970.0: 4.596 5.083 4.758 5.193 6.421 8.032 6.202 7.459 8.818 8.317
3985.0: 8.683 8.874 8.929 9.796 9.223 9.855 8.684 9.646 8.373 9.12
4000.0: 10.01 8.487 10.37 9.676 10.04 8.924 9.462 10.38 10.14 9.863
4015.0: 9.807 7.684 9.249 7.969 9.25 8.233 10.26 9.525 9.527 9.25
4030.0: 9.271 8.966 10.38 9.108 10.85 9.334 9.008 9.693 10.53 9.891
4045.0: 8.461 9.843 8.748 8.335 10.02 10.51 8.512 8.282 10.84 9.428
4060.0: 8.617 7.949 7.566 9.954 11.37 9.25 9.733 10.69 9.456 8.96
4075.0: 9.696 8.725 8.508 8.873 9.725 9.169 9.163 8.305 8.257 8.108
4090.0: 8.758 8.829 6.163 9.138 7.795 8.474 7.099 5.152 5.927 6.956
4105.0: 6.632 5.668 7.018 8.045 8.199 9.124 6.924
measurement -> 1.29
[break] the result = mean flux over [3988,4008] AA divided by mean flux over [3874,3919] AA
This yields 1.30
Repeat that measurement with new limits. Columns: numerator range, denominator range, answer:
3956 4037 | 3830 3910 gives 1.18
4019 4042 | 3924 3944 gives 1.28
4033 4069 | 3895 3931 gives 1.16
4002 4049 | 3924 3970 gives 1.28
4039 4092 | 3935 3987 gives 1.27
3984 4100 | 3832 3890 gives 1.29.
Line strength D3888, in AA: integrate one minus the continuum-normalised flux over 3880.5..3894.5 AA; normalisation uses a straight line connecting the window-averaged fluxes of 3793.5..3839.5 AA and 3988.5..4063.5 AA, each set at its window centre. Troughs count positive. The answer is 3.4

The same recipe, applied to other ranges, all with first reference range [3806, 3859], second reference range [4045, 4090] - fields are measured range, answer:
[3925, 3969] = 3.5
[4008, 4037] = -2.2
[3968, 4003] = 2.2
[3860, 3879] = -3.5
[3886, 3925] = 0.4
